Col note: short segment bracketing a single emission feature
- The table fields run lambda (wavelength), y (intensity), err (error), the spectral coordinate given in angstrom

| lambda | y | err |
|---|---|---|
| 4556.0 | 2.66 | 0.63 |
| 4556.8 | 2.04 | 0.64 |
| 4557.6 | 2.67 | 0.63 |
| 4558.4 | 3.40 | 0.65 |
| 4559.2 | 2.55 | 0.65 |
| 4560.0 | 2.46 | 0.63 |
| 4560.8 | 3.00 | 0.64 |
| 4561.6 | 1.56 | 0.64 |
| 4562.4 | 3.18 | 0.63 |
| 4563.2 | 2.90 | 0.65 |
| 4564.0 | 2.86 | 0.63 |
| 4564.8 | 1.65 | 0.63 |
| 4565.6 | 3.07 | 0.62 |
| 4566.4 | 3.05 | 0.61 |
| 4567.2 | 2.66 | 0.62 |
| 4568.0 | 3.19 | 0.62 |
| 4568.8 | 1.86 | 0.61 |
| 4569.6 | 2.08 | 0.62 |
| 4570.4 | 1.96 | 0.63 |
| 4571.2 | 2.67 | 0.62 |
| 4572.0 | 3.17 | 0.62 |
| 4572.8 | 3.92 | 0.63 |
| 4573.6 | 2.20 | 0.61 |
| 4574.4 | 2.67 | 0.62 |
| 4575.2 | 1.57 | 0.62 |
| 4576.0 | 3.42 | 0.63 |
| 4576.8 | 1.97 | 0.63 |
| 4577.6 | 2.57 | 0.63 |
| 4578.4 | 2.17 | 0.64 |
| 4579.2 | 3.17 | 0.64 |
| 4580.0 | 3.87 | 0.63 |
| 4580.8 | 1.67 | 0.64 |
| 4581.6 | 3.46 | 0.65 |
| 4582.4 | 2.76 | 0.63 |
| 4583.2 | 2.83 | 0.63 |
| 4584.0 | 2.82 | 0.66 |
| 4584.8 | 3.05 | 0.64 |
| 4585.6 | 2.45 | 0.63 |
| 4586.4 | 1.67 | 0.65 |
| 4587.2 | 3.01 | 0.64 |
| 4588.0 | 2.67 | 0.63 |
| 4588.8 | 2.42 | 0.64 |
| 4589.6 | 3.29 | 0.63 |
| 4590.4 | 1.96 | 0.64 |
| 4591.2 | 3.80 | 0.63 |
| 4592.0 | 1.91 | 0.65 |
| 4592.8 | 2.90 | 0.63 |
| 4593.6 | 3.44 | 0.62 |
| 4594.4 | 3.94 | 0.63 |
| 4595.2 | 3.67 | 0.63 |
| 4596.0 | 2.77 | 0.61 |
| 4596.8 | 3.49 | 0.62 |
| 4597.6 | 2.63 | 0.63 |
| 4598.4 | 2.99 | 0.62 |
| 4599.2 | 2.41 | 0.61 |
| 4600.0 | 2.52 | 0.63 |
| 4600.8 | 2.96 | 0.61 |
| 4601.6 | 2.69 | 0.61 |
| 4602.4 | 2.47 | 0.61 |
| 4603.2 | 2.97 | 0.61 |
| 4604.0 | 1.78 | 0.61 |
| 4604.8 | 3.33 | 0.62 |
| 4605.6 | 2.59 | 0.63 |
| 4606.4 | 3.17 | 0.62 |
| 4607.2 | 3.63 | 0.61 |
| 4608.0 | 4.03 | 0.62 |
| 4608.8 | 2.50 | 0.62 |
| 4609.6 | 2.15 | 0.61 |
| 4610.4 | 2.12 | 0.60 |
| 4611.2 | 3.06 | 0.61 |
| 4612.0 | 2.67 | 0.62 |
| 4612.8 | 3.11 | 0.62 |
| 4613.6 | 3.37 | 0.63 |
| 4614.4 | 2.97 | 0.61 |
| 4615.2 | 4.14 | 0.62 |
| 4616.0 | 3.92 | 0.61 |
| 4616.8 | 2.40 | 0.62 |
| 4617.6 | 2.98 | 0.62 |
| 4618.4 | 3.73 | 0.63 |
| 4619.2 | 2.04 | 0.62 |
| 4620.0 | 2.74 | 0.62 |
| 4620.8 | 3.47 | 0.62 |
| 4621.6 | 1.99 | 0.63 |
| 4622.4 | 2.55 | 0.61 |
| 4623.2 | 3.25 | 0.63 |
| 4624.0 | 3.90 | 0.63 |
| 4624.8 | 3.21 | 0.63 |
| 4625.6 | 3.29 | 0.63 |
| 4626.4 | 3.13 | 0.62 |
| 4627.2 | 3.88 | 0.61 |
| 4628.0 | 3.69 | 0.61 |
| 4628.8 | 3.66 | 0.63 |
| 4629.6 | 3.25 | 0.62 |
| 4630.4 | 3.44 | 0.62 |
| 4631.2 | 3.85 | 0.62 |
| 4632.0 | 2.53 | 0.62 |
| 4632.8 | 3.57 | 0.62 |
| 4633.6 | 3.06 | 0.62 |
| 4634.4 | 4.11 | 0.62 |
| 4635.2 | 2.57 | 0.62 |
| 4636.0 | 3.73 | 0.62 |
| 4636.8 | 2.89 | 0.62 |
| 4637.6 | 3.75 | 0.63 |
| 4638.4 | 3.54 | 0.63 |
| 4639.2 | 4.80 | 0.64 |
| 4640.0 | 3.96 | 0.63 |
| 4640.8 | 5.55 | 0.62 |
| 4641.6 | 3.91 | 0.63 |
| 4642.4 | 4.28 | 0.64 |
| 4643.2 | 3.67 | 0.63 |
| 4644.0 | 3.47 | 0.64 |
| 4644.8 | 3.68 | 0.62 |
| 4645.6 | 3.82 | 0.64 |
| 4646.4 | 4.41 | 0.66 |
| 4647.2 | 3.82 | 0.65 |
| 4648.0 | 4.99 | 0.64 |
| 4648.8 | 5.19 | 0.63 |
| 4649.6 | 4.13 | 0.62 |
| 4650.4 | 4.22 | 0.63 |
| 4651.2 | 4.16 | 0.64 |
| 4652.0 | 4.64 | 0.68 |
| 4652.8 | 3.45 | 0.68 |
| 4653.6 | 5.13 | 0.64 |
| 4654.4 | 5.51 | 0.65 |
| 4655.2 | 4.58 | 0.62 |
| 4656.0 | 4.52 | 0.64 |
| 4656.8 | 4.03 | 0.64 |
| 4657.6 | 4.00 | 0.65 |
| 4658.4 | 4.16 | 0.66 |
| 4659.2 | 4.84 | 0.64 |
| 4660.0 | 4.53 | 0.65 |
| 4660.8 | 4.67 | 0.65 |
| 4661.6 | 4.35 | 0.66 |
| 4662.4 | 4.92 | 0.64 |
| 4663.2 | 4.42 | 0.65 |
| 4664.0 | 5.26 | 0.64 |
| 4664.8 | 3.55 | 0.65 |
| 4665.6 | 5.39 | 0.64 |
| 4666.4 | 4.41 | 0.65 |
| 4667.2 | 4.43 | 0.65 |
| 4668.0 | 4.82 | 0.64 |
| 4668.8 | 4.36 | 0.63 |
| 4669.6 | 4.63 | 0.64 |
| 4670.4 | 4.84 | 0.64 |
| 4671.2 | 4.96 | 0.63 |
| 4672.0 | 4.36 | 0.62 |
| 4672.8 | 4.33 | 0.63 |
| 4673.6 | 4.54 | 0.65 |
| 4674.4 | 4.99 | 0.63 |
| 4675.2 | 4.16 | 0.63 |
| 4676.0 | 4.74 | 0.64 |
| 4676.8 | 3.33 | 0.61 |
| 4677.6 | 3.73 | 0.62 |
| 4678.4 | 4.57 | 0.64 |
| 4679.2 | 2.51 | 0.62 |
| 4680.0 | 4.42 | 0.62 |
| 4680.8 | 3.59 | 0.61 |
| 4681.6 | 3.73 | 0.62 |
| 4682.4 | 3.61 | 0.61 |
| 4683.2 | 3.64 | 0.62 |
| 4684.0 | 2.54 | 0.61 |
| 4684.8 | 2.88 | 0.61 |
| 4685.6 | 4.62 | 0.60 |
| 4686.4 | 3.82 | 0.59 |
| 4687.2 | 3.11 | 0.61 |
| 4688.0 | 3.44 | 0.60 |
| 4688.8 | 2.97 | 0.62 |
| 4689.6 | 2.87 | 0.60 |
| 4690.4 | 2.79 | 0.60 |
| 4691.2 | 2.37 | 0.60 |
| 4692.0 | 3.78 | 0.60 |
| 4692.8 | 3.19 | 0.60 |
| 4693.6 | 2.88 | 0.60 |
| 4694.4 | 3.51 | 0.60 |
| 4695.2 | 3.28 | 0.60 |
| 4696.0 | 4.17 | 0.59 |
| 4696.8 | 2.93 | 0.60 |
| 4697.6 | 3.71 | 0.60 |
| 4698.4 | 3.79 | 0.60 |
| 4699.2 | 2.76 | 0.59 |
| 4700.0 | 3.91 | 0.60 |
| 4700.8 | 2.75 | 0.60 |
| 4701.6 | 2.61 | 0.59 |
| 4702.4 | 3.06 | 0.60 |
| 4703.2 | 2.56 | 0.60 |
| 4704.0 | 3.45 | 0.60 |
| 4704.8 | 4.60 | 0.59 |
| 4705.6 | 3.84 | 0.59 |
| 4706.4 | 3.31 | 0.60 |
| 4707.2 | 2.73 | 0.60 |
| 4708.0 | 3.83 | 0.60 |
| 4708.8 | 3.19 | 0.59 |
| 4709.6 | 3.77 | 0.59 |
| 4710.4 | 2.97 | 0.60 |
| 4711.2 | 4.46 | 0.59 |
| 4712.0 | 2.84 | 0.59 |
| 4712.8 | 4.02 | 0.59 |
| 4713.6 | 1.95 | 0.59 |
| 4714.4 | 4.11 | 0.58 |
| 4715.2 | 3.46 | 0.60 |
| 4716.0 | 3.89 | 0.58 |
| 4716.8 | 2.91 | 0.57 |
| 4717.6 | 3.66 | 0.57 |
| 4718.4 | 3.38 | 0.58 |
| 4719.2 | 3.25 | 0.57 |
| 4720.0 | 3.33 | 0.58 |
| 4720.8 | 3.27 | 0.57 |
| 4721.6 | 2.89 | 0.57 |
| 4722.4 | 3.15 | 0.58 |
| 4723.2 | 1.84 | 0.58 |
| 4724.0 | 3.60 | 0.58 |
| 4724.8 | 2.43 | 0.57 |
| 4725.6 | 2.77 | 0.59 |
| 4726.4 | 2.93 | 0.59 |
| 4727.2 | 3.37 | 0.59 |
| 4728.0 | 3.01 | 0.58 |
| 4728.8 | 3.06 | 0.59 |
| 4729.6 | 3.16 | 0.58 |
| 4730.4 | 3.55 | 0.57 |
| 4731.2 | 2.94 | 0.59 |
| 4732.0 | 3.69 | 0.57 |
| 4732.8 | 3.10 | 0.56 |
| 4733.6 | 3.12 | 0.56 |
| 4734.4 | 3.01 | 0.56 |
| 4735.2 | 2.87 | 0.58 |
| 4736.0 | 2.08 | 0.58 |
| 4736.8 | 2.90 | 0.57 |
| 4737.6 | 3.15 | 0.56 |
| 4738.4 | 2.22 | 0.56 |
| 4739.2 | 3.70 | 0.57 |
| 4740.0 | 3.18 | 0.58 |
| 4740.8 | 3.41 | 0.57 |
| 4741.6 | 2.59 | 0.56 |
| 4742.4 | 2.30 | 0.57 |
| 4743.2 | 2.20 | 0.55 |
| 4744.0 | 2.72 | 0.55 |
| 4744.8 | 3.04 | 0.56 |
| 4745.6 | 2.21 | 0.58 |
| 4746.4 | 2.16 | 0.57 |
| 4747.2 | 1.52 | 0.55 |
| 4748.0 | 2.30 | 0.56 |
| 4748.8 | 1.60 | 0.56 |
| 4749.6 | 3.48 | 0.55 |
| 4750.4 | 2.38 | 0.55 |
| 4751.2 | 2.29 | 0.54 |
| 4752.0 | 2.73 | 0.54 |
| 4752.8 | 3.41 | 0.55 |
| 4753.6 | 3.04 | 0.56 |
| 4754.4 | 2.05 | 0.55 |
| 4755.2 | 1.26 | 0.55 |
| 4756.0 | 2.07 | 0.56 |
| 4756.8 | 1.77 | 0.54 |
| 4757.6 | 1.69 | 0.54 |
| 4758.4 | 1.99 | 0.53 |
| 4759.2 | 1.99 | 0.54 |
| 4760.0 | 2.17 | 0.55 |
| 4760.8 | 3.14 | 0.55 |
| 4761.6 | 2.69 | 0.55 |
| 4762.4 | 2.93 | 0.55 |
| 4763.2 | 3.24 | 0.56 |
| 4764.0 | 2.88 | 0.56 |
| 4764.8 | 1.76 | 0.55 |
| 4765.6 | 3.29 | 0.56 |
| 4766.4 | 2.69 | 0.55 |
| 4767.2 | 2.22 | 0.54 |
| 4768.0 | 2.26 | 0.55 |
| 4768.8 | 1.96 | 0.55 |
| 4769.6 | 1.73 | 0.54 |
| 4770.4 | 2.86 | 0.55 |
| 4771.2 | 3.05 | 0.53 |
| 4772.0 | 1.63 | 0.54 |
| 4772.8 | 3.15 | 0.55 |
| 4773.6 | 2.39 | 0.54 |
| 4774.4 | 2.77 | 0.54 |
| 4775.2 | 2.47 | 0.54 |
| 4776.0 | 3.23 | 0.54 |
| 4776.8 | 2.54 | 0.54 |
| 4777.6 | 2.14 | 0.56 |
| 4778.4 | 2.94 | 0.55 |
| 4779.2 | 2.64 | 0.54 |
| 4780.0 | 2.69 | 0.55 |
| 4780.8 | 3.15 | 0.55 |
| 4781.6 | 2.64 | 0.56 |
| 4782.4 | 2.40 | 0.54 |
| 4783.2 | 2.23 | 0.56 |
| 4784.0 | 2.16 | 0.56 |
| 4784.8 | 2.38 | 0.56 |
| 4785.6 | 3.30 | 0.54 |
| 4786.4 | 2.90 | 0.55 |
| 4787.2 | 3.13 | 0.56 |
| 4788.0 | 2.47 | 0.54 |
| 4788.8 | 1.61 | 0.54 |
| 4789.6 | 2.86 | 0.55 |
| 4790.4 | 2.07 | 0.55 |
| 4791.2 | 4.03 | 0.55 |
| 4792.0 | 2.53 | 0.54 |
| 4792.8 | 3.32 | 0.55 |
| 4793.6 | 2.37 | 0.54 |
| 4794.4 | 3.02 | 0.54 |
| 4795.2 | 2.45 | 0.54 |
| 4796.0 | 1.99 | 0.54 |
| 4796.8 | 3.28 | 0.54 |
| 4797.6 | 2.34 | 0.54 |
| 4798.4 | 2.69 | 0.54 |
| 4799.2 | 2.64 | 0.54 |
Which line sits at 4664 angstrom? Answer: Mg II 2798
